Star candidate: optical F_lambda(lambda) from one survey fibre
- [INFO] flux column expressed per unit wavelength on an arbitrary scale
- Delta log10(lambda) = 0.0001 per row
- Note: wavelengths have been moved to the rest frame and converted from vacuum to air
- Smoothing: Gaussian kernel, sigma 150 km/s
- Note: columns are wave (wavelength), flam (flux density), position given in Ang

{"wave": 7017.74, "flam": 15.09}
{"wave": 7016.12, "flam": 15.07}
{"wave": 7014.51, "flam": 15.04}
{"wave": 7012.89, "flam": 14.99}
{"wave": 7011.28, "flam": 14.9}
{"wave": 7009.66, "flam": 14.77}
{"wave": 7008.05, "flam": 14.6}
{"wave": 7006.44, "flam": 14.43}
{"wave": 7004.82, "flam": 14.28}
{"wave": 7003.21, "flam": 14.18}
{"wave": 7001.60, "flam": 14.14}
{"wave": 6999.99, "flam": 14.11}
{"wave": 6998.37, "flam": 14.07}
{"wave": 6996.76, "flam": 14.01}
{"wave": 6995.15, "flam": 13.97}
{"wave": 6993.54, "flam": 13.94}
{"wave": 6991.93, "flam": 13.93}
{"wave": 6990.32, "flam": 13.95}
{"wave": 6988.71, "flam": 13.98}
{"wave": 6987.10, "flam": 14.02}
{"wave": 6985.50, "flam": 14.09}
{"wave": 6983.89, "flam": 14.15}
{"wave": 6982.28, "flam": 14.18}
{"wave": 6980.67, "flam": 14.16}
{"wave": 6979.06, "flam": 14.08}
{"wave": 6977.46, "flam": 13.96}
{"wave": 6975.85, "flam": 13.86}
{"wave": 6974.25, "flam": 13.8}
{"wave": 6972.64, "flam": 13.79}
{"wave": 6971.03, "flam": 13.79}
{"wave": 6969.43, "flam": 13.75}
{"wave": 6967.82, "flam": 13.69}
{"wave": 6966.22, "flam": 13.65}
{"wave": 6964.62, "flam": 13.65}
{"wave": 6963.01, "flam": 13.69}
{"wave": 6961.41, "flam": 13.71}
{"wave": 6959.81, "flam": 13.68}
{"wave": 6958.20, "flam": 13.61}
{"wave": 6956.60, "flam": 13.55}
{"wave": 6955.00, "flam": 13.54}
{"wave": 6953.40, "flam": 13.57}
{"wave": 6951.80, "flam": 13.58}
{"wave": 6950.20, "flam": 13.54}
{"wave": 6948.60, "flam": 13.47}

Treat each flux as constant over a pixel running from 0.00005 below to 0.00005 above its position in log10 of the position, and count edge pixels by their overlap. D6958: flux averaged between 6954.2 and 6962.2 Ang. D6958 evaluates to 13.6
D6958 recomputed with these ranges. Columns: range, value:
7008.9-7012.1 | 14.8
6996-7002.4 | 14.1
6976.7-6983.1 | 14.1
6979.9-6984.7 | 14.1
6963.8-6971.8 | 13.7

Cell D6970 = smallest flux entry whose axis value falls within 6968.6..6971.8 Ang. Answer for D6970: 13.75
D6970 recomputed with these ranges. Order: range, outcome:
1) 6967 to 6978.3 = 13.69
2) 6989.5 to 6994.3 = 13.93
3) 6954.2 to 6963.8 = 13.54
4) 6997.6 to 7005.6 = 14.07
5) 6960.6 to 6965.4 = 13.65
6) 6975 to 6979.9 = 13.86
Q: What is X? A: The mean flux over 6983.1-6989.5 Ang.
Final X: 14.1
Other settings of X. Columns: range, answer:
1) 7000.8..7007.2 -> 14.3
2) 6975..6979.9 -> 14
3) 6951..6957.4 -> 13.6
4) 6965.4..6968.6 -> 13.7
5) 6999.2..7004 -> 14.2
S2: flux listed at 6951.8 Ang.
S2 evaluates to 13.58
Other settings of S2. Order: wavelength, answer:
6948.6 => 13.47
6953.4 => 13.57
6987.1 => 14.02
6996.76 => 14.01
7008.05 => 14.6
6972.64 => 13.79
